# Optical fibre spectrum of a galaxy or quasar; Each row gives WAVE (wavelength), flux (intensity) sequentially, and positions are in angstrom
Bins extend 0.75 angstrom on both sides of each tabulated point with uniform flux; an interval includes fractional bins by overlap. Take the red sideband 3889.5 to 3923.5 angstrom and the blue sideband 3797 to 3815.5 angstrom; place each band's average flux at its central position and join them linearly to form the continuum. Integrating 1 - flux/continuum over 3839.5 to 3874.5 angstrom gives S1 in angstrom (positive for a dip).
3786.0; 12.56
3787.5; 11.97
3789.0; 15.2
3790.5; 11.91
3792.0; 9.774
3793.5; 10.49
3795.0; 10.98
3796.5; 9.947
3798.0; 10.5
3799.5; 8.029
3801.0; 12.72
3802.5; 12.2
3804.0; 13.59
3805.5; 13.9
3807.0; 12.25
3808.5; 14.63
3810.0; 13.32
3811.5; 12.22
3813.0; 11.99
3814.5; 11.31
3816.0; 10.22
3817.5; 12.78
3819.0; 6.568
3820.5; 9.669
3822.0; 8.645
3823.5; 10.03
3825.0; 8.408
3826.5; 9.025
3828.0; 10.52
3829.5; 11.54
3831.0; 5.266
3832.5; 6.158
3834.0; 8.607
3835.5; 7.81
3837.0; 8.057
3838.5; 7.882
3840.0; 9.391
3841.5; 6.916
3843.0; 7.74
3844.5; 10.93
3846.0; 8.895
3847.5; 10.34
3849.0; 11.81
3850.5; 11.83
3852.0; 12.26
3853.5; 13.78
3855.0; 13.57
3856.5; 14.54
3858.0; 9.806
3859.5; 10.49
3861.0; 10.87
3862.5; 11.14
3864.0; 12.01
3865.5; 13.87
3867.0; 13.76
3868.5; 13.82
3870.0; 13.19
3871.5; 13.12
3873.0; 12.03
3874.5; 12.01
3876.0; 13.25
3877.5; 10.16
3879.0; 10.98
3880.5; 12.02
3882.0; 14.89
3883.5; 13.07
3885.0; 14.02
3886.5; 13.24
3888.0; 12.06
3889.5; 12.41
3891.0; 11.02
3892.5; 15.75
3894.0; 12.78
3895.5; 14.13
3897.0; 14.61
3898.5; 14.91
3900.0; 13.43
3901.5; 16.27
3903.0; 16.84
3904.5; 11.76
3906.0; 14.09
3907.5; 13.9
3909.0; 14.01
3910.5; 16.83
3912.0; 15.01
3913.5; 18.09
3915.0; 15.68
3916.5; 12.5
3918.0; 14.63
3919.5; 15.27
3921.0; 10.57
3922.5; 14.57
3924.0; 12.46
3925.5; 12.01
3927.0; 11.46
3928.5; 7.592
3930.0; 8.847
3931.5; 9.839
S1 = 4.4 angstrom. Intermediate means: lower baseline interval 12.2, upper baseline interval 14.3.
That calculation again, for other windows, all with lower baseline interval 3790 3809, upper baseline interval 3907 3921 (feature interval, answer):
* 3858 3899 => 3.3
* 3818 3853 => 9.7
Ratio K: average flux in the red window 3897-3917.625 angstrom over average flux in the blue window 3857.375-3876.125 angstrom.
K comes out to 1.2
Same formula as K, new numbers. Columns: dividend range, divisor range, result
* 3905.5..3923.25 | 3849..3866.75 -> 1.19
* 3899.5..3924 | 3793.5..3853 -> 1.42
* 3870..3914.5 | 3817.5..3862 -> 1.40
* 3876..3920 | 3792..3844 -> 1.38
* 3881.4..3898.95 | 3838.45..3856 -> 1.28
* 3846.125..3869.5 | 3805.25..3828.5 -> 1.12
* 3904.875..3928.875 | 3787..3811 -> 1.15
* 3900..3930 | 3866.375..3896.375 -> 1.07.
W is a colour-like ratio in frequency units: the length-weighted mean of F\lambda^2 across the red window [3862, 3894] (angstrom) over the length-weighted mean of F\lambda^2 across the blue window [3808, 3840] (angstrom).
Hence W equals 1.35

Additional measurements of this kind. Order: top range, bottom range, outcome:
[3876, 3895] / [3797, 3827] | 1.19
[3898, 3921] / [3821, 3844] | 1.82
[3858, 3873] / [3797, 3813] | 1.04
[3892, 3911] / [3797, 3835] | 1.44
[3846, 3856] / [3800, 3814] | 0.96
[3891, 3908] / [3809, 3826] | 1.42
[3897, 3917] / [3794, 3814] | 1.31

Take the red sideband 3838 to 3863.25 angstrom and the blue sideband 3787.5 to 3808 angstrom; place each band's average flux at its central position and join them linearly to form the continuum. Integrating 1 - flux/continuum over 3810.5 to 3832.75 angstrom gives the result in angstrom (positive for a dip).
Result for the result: 3.0 angstrom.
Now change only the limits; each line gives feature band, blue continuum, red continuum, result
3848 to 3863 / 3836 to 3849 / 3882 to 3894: -2.80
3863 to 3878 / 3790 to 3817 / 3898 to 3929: 0.36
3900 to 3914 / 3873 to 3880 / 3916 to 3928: -2.93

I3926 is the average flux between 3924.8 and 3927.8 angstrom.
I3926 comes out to 11.7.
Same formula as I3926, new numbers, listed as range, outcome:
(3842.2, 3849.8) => 9.94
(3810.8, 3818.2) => 11.7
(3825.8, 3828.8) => 9.81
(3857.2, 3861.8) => 10.4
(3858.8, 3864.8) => 11.2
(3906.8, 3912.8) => 15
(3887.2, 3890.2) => 12.2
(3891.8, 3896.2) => 14.2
